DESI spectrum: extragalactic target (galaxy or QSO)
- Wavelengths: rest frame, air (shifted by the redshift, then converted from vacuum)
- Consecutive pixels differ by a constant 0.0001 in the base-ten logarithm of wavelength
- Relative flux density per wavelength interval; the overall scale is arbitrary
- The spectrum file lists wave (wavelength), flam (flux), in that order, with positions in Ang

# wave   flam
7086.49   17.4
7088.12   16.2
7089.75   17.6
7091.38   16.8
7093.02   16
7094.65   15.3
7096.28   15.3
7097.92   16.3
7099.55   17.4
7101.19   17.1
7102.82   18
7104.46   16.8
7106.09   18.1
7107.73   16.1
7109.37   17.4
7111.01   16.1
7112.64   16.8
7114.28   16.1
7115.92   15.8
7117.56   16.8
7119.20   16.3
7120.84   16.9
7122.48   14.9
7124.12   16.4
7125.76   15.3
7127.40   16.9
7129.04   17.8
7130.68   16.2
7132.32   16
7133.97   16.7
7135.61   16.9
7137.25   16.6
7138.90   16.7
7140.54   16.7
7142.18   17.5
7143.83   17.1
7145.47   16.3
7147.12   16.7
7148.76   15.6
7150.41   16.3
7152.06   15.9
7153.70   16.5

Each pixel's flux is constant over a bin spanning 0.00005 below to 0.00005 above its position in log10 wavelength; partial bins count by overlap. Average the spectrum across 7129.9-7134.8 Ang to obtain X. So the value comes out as 16.3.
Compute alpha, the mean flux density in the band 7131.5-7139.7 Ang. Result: 16.6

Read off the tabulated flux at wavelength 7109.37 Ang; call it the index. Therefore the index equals 17.4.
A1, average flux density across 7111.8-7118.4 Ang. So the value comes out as 16.4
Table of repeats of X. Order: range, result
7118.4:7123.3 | 16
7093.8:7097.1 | 15.3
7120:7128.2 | 16.1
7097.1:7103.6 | 17.2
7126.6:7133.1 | 16.7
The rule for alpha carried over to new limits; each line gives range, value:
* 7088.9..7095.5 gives 16.4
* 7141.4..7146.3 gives 16.9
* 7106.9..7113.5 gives 16.6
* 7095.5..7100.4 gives 16.3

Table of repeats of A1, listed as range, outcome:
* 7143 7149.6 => 16.4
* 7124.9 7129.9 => 16.7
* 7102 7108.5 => 17.3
